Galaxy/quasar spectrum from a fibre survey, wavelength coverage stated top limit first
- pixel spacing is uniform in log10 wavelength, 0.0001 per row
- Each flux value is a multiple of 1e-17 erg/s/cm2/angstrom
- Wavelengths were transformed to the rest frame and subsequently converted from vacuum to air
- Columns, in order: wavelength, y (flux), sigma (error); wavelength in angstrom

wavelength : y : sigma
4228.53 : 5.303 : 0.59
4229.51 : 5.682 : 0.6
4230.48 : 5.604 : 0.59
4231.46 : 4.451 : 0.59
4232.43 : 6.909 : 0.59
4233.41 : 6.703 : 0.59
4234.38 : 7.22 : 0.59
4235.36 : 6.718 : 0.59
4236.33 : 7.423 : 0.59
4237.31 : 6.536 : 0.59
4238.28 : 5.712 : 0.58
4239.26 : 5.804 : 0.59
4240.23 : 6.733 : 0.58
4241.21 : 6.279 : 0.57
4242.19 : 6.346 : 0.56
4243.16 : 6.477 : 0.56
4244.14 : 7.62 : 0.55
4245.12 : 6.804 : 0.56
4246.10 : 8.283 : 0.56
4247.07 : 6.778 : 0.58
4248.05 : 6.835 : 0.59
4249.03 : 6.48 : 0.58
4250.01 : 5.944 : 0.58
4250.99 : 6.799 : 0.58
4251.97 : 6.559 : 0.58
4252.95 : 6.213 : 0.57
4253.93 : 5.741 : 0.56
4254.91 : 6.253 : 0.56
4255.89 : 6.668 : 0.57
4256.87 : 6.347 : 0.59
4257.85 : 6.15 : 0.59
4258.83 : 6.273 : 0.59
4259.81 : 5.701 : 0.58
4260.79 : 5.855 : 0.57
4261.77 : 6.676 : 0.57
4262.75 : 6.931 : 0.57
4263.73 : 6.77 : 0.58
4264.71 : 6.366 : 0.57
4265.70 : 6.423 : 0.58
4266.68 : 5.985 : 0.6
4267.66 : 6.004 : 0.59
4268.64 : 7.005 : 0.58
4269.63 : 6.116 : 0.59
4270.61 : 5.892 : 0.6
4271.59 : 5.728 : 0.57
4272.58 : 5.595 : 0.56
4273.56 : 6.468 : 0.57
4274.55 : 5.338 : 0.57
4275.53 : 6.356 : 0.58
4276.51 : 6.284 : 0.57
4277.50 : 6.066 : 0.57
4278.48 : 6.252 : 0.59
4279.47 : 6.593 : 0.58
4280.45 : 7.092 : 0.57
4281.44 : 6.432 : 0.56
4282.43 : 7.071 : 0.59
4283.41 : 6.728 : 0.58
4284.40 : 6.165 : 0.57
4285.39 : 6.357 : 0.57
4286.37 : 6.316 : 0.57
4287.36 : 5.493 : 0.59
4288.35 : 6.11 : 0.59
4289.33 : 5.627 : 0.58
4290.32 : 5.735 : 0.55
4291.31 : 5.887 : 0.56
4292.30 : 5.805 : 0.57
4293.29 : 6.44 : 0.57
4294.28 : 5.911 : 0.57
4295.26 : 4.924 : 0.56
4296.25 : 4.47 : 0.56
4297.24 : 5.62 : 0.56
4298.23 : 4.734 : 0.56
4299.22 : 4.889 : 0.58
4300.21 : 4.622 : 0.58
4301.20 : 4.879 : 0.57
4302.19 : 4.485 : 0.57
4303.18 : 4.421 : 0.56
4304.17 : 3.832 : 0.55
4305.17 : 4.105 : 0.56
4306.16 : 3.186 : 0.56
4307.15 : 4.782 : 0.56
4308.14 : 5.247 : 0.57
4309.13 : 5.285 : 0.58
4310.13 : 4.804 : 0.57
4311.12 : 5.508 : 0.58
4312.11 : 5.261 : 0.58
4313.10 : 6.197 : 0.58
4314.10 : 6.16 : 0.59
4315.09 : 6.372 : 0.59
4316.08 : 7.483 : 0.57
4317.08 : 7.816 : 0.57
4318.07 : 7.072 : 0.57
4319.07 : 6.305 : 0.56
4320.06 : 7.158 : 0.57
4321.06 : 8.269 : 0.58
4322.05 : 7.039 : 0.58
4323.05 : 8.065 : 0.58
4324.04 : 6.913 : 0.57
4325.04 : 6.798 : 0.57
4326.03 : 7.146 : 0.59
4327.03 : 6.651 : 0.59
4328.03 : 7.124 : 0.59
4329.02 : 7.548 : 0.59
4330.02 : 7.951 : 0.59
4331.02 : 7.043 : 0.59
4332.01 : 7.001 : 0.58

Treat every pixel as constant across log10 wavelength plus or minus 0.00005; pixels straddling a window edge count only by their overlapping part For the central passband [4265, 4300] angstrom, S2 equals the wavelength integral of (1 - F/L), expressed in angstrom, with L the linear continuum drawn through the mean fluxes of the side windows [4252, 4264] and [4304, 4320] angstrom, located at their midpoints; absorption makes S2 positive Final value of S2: 0.18 angstrom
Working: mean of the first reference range 6.3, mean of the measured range 5.99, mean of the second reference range 5.67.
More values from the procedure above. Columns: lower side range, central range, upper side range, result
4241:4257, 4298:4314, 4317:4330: 5.2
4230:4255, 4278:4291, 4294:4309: -2.7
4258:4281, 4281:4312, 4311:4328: 5.8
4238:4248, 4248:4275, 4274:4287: 1.2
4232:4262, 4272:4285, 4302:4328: -0.1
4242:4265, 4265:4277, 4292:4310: -0.4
